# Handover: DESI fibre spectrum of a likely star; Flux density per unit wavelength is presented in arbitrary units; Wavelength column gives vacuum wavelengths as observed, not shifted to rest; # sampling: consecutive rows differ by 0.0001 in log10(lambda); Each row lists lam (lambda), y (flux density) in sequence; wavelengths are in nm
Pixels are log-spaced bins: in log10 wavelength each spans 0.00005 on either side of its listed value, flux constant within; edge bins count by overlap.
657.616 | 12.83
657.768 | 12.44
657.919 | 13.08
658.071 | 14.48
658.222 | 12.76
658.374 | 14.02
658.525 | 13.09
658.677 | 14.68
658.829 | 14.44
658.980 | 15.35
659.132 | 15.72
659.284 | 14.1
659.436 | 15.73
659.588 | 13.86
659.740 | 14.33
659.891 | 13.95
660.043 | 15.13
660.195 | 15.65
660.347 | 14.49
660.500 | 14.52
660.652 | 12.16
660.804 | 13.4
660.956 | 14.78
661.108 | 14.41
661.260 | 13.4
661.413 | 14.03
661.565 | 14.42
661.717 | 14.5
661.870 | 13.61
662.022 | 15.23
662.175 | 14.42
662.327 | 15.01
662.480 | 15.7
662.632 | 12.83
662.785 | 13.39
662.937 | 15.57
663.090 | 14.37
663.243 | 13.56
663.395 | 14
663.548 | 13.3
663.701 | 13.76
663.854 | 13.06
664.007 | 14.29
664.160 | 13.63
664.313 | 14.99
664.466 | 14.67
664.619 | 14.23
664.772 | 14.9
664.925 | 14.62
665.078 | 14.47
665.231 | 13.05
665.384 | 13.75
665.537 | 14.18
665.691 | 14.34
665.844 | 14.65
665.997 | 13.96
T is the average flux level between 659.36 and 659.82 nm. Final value 14.7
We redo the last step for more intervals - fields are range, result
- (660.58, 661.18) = 13.7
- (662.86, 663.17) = 14.9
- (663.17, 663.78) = 13.7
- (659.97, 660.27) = 15.4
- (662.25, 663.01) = 14.5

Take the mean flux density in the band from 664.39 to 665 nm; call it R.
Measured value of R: 14.6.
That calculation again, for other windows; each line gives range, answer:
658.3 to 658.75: 13.9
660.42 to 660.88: 13.4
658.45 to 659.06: 14.4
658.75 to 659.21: 15.2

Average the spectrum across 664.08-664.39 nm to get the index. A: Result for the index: 14.3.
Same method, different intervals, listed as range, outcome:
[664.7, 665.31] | 14.3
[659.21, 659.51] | 14.9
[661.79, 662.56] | 14.8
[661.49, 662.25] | 14.4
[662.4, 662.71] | 14.3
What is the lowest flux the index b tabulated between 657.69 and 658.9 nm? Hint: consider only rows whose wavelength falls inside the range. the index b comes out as 12.44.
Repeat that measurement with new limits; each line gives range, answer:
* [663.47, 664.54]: 13.06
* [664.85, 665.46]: 13.05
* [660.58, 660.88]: 12.16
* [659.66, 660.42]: 13.95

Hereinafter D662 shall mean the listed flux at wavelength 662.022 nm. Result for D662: 15.23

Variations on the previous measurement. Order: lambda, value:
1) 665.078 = 14.47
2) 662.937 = 15.57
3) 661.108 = 14.41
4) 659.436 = 15.73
